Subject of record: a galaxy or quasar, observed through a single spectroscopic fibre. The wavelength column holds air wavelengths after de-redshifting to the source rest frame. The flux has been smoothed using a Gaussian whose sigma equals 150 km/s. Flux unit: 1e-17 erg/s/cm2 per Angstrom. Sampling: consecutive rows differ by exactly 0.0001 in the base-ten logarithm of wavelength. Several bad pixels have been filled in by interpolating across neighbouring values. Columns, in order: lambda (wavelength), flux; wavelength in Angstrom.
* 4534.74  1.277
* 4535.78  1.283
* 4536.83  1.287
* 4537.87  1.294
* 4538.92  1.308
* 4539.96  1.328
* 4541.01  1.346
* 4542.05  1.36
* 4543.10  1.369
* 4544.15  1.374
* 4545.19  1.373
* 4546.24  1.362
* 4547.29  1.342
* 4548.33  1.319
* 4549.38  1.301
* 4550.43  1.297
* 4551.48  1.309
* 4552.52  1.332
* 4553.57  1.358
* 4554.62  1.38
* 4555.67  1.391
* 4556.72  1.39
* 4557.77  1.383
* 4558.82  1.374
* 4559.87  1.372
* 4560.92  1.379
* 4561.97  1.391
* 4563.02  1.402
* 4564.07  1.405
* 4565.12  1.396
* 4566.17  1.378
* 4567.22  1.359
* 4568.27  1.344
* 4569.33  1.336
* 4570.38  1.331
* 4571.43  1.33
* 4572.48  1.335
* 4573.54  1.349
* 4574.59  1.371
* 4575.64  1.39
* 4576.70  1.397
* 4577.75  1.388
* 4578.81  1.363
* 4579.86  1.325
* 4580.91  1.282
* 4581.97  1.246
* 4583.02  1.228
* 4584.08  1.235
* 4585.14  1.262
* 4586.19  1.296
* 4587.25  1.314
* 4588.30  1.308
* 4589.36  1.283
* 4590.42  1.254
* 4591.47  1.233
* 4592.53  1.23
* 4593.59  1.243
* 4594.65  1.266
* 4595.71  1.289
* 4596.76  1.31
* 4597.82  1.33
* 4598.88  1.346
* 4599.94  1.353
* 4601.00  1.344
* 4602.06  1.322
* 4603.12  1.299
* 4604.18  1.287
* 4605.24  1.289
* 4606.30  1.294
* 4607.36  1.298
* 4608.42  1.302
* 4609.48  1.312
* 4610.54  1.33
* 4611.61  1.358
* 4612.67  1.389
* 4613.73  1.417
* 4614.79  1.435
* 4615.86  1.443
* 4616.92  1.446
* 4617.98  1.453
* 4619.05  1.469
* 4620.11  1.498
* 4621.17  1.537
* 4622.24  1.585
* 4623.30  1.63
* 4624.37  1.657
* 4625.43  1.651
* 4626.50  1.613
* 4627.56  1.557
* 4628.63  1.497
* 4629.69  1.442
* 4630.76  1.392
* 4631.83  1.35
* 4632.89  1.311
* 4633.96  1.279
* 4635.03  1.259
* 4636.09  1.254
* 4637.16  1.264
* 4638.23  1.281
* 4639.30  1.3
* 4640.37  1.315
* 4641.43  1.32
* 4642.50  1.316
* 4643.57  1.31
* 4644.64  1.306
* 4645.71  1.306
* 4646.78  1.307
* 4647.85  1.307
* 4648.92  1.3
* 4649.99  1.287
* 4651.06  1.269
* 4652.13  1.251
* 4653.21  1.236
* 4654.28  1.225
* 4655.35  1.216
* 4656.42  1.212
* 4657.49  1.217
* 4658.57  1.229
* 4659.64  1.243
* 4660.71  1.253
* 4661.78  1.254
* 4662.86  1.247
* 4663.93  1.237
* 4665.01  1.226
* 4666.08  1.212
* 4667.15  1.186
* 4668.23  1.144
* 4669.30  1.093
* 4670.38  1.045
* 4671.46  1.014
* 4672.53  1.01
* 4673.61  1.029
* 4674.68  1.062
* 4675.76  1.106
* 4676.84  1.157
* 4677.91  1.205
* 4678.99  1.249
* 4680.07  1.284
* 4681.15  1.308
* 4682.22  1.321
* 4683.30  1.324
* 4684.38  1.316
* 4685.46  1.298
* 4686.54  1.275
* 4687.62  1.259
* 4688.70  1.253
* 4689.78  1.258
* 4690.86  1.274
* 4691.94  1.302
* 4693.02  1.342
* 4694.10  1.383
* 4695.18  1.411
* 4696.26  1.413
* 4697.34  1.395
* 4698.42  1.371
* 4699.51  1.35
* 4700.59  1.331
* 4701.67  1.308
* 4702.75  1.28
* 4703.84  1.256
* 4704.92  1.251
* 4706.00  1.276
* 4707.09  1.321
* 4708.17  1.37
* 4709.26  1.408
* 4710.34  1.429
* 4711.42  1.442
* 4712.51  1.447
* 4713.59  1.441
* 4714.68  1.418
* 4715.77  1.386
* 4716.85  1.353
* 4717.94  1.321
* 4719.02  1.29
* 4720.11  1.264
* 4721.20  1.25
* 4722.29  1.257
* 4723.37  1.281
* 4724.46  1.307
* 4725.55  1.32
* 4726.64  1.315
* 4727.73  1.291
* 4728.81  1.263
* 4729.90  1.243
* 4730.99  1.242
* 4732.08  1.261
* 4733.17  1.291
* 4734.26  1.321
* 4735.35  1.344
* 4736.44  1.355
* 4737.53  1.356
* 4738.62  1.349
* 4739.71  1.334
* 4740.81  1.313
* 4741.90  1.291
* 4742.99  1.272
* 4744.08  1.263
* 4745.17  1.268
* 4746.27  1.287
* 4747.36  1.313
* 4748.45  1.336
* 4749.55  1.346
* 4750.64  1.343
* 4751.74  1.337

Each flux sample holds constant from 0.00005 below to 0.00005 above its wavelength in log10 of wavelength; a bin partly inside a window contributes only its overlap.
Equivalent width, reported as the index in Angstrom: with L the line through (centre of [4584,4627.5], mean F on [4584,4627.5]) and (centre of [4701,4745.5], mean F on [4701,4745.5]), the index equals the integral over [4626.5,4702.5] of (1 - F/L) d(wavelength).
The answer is 4.2 Angstrom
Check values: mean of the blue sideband 1.37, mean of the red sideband 1.32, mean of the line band 1.27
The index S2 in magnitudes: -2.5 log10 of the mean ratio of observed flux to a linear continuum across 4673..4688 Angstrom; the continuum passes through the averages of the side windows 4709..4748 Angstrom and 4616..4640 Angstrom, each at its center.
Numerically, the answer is 0.13 mag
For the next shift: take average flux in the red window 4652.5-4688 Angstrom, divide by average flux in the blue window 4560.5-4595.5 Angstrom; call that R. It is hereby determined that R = 0.9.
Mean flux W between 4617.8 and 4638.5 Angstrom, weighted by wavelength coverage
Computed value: 1.45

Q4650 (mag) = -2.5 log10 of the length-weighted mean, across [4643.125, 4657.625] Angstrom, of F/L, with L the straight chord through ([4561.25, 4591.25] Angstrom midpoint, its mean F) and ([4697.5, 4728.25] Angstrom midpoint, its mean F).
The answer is 0.05 mag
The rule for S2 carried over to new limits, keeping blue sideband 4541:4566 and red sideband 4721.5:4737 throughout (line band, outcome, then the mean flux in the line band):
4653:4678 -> 0.13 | 1.17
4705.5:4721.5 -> -0.05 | 1.36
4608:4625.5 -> -0.10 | 1.46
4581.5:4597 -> 0.07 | 1.27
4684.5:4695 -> 0.01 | 1.3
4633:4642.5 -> 0.03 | 1.29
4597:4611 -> 0.02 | 1.32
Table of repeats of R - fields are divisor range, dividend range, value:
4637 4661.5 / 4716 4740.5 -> 1.02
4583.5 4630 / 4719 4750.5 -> 0.94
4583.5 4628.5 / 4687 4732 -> 0.96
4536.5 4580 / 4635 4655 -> 0.95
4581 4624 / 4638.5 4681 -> 0.91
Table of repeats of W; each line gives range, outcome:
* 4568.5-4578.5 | 1.36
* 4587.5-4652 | 1.36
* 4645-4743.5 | 1.28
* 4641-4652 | 1.3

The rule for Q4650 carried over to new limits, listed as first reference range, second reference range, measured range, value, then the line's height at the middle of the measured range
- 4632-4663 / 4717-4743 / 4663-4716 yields 0.010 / 1.29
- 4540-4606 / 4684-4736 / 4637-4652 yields 0.023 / 1.33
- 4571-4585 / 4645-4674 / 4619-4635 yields -0.188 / 1.25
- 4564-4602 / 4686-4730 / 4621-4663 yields -0.017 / 1.32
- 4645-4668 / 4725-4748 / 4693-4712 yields -0.062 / 1.28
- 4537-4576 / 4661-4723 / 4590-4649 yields -0.039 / 1.32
